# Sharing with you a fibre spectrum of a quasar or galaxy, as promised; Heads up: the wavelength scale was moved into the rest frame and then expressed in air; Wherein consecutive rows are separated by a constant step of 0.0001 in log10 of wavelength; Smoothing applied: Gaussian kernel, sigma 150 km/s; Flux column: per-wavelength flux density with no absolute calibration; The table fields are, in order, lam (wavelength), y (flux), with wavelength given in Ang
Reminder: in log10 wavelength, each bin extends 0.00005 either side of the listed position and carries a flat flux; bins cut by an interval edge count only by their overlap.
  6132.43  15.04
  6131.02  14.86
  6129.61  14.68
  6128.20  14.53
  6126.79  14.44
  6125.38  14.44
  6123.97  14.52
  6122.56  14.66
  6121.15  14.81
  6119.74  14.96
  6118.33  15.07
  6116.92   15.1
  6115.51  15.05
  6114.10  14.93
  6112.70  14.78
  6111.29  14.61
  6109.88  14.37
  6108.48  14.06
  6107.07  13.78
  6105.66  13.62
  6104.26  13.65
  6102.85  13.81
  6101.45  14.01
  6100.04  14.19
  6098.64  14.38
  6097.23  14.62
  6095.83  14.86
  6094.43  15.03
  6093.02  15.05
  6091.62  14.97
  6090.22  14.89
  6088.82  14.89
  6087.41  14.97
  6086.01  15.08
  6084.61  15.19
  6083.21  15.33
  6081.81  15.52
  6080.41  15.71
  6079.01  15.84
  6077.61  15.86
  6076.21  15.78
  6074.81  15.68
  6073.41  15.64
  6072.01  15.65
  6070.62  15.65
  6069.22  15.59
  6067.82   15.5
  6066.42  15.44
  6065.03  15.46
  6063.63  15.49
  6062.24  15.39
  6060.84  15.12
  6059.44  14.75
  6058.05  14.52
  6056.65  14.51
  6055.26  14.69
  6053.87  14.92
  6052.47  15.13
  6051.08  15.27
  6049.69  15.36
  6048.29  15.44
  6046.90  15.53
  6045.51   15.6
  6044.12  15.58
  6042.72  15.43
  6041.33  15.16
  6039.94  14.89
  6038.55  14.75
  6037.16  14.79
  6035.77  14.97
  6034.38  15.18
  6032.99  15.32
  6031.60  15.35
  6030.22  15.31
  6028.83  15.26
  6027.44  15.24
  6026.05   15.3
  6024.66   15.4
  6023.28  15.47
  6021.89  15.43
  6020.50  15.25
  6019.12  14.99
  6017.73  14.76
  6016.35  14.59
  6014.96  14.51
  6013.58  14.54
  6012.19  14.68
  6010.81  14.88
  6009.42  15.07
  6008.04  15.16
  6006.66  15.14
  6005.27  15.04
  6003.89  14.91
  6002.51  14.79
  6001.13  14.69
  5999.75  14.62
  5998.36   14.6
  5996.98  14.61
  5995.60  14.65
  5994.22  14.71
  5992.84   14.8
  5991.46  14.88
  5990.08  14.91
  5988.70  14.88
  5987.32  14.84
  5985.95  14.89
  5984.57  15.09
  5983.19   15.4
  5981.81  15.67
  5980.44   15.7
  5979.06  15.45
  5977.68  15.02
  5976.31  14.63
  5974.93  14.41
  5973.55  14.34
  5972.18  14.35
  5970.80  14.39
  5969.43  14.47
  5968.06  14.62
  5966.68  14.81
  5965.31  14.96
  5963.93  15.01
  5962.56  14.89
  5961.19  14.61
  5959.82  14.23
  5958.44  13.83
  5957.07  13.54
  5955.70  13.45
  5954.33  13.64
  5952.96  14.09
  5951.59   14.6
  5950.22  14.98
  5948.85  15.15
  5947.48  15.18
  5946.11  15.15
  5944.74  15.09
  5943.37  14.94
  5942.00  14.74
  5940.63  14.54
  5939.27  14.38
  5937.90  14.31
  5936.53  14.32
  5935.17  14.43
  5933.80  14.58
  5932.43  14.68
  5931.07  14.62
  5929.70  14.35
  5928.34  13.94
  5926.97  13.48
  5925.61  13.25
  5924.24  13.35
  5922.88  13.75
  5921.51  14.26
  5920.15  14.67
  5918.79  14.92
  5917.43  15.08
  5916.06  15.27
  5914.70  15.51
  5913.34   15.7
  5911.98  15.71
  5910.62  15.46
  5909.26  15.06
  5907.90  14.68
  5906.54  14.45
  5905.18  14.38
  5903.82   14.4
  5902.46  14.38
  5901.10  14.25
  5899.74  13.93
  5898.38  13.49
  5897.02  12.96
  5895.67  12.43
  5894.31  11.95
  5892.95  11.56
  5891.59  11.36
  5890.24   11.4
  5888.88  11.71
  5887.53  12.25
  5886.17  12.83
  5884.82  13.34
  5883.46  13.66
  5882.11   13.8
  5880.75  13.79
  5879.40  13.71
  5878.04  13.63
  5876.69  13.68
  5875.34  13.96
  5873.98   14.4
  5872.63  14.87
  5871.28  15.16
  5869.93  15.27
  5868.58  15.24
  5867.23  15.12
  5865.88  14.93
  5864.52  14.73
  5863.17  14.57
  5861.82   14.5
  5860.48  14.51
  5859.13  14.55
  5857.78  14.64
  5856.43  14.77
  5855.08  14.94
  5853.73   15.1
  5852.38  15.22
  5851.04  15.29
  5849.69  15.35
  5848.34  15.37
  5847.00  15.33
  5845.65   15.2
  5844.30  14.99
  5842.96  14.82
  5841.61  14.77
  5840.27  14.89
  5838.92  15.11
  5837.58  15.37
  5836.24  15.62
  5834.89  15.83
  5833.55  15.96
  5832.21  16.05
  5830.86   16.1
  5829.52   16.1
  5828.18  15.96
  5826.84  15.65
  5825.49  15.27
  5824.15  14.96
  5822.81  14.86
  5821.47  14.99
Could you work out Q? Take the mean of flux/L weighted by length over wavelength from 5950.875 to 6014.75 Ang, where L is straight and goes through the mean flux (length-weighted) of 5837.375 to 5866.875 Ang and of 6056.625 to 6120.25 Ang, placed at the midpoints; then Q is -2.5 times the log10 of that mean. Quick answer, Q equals 0.02 mag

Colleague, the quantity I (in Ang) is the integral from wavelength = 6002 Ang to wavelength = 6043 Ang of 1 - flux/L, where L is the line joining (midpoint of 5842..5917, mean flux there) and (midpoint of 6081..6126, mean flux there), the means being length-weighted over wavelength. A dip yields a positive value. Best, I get -1.5 Ang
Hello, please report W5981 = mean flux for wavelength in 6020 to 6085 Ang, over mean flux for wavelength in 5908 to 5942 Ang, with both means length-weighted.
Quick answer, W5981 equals 1.05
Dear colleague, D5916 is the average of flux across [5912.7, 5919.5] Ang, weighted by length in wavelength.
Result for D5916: 15.3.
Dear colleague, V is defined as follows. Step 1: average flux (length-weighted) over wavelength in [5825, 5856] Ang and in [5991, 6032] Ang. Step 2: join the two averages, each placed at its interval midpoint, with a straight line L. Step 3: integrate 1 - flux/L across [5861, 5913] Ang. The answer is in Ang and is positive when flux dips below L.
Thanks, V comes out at 4.7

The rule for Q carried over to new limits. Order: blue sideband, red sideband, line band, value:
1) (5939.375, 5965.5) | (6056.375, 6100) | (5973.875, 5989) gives -0.03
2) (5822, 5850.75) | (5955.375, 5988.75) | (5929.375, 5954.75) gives 0.02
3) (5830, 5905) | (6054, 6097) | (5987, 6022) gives 0.01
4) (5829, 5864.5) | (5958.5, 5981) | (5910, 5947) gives 0.02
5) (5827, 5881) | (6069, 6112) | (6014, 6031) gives -0.01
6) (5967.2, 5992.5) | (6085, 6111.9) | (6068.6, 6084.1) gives -0.08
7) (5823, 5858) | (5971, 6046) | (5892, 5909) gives 0.12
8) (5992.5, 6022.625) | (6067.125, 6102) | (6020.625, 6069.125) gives -0.01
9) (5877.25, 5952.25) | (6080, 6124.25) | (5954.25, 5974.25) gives -0.01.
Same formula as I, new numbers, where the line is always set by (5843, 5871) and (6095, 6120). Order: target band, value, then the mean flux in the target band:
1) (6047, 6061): -0.42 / 15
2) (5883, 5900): 2.77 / 12.5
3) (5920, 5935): 0.76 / 14.1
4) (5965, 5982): -0.09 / 14.8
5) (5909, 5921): -0.33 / 15.3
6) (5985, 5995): -0.11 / 14.9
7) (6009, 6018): -0.04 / 14.7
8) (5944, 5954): -0.05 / 14.8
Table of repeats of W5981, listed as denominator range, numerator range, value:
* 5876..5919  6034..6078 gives 1.11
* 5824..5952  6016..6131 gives 1.04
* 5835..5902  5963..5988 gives 1.05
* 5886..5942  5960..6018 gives 1.06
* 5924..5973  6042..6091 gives 1.06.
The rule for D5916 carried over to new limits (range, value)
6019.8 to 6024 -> 15.4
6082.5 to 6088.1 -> 15.2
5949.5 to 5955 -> 14.3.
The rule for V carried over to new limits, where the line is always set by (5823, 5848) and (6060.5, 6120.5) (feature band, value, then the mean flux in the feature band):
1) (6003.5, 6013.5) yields 0.11 Ang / 15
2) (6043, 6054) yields -0.23 Ang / 15.4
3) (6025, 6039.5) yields -0.06 Ang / 15.1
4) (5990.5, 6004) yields 0.38 Ang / 14.7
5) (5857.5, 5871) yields 0.49 Ang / 14.8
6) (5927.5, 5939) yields 0.66 Ang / 14.4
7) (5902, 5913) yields 0.33 Ang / 14.9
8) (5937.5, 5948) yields 0.31 Ang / 14.8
